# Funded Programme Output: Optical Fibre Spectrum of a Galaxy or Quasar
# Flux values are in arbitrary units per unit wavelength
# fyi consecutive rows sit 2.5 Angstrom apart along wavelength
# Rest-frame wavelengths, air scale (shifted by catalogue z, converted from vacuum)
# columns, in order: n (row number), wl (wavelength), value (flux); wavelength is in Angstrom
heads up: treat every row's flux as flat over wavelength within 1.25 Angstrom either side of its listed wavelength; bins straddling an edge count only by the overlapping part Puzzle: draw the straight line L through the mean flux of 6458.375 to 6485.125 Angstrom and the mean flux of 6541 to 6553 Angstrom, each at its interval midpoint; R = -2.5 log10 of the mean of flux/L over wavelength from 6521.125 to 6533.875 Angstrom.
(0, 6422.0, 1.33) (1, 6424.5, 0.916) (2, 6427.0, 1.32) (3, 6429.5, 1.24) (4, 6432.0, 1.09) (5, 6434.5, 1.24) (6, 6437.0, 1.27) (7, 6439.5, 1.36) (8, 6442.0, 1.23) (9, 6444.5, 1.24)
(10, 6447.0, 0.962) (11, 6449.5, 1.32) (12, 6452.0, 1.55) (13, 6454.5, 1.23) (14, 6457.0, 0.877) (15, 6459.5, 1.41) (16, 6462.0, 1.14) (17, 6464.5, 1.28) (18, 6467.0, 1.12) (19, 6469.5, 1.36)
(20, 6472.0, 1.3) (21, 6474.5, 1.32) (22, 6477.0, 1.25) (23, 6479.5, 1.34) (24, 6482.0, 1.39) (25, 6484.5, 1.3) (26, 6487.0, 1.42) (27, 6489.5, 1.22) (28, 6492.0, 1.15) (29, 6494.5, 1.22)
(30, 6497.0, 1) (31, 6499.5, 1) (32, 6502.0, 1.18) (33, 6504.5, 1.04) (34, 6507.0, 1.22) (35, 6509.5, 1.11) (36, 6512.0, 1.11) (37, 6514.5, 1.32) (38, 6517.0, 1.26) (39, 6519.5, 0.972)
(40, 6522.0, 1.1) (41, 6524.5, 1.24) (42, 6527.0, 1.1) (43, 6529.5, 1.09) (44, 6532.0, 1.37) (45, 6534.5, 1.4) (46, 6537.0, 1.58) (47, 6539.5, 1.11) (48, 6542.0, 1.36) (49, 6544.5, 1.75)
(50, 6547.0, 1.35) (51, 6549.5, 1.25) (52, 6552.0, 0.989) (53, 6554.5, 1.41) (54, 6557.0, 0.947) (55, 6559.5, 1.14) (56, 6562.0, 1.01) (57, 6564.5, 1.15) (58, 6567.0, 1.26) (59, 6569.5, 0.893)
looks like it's 0.12 mag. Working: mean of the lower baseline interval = 1.29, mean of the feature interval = 1.19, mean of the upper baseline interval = 1.35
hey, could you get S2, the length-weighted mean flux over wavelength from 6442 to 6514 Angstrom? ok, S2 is 1.22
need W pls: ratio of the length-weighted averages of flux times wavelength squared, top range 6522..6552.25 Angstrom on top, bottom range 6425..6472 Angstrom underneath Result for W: 1.09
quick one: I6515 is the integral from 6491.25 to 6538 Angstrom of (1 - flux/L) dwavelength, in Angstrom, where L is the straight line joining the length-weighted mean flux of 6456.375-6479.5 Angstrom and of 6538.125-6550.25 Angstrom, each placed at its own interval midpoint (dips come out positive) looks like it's 5.0 Angstrom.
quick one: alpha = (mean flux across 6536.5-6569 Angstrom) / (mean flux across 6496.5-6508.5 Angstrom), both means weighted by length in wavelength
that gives 1.1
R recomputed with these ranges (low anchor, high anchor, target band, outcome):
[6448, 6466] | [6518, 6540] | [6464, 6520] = 0.021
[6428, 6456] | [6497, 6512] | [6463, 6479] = -0.084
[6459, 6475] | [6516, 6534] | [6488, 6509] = 0.077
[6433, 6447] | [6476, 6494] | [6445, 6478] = 0.021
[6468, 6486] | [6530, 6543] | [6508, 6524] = 0.164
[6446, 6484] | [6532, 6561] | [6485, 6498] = 0.053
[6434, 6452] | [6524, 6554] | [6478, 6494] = -0.019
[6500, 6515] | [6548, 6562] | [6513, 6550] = -0.126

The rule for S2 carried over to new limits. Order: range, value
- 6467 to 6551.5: 1.24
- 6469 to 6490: 1.32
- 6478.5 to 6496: 1.29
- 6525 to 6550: 1.34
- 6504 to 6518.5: 1.18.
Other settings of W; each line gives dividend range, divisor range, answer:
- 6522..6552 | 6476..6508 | 1.09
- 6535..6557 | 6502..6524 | 1.17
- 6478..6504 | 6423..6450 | 1.03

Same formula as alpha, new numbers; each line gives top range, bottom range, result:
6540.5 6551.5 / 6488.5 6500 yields 1.24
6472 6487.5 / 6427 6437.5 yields 1.09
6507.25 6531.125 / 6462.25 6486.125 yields 0.89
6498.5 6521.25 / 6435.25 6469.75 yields 0.92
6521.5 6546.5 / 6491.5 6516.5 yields 1.16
